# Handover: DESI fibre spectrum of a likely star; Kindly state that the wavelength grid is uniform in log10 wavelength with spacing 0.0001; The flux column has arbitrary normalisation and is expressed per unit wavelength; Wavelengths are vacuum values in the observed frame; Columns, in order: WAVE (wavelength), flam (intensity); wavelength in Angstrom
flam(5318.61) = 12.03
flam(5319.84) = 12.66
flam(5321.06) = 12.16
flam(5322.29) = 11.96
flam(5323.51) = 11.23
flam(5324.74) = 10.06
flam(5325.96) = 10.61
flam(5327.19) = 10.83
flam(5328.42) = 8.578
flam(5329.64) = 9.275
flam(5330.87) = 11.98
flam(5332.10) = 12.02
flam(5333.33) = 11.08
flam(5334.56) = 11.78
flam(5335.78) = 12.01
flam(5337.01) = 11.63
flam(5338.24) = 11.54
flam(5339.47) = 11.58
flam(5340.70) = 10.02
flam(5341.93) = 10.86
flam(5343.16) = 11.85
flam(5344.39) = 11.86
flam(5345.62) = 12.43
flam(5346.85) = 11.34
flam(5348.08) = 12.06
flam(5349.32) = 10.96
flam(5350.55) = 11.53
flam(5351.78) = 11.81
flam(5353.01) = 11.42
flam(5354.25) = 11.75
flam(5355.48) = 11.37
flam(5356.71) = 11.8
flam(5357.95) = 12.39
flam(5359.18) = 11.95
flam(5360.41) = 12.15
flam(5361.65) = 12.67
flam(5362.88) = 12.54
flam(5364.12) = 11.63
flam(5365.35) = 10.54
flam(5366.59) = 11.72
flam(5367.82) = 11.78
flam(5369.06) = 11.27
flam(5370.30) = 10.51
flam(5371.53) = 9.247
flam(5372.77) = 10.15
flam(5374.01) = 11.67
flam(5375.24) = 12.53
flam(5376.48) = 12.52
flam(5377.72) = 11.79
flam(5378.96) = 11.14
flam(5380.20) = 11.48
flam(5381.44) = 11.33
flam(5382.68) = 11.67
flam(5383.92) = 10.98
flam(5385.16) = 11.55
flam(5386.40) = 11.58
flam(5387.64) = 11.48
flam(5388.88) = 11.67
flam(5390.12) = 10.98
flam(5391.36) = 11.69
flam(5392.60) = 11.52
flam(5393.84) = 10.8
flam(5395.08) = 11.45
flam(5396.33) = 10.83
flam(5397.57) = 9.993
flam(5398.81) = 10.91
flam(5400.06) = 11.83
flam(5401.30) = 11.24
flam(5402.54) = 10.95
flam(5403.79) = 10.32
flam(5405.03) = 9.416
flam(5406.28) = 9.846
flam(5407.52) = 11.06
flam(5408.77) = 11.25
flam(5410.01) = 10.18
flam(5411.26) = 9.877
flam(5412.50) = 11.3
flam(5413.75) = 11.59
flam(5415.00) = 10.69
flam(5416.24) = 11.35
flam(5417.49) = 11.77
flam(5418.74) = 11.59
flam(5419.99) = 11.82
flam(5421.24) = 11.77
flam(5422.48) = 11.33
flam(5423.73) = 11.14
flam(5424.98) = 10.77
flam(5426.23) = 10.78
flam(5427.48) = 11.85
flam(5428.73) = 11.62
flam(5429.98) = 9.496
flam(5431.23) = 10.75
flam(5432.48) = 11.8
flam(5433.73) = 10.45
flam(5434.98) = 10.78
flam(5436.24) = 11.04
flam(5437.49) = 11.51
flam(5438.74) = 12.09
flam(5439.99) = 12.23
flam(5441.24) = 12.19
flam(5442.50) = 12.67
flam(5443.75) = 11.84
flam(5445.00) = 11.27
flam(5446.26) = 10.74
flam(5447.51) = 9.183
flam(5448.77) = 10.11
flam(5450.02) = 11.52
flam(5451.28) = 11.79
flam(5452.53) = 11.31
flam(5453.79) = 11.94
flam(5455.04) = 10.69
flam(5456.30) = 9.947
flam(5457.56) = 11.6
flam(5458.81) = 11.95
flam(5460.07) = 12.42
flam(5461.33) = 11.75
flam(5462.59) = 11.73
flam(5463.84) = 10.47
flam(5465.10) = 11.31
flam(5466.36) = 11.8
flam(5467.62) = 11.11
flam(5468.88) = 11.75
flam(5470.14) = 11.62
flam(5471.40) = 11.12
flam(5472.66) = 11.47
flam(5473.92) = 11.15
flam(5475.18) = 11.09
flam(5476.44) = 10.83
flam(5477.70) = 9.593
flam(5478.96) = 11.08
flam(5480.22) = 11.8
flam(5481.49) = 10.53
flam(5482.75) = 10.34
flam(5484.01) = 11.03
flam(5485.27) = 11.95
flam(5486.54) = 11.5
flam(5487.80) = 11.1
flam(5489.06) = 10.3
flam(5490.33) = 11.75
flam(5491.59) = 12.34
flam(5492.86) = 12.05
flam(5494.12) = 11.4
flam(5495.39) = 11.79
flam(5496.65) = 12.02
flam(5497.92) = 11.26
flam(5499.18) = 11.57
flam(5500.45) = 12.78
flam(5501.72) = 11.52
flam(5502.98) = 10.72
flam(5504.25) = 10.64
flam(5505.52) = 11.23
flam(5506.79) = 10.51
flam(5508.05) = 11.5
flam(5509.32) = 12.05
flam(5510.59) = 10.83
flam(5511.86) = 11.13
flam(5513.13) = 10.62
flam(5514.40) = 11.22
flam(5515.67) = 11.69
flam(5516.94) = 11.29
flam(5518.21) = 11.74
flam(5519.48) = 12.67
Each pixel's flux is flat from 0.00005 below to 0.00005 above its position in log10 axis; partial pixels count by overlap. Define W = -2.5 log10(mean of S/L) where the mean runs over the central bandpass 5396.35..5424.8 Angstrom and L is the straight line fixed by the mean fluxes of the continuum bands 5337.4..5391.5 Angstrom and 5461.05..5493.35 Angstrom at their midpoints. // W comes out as 0.04 mag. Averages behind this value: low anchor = 11.5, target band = 11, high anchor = 11.2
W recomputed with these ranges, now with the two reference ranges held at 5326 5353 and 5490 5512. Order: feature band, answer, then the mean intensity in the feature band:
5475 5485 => 0.064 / 10.8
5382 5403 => 0.010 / 11.2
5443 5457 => 0.046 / 11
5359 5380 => -0.018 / 11.5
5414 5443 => 0.004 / 11.4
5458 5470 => -0.013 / 11.6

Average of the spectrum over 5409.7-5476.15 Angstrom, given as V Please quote 11.3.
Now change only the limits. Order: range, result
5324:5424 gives 11.3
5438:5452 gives 11.4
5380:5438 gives 11.1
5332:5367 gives 11.7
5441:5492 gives 11.2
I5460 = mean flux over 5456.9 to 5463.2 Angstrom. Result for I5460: 11.9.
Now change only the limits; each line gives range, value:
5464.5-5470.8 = 11.5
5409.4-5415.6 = 10.7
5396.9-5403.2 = 11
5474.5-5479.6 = 10.7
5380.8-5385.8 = 11.4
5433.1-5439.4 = 11.2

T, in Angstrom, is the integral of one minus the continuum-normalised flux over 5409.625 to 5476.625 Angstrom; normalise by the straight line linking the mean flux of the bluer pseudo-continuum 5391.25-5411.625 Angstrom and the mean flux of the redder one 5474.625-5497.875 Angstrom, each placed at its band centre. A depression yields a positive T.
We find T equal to -1.6 Angstrom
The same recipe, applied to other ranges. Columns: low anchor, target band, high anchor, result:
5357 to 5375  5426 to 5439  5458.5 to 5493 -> 0.3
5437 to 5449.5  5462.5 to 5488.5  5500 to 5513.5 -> 0.4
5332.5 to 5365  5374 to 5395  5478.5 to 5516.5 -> 0.1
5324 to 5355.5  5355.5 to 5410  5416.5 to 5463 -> -0.1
